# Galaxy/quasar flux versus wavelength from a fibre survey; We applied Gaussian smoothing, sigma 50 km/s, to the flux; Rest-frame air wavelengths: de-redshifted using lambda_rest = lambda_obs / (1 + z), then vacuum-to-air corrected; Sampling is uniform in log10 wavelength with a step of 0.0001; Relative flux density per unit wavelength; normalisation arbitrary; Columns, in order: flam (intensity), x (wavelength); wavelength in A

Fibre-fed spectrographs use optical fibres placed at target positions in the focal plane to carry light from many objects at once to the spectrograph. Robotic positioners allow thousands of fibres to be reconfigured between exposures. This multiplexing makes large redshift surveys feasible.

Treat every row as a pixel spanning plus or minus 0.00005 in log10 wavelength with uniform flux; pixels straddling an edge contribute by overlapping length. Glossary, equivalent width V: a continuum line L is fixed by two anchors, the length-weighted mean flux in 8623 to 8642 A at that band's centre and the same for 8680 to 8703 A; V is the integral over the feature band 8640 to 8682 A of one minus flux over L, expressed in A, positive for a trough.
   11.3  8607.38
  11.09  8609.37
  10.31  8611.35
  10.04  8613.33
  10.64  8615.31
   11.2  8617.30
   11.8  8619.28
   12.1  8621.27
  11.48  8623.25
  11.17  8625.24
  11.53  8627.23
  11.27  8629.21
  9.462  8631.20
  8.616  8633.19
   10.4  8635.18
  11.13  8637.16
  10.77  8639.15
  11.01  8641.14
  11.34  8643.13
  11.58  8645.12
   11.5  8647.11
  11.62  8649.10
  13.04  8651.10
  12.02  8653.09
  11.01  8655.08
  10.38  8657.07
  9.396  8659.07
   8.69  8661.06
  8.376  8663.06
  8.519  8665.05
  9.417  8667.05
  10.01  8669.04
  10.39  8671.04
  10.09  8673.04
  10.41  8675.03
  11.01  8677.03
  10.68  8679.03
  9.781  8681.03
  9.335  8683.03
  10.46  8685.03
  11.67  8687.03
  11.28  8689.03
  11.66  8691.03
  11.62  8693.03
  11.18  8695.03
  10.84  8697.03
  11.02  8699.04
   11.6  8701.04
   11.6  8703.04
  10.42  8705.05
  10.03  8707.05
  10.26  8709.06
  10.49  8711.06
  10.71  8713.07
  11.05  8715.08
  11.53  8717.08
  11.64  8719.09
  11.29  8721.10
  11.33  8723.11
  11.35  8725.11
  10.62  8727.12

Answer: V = 1.22 A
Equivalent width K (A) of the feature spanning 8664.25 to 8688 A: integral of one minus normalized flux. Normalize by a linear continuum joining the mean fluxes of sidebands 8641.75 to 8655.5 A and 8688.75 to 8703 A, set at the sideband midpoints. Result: 2.8 A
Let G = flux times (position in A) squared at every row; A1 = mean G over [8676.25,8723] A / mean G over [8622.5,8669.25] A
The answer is 1.05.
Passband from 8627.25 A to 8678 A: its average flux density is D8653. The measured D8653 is 10.5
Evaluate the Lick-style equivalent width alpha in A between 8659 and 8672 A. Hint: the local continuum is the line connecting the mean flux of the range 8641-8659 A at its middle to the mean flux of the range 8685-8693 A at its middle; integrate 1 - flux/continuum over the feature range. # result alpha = 2.5 A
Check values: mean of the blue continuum 11.4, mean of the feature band 9.24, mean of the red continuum 11.4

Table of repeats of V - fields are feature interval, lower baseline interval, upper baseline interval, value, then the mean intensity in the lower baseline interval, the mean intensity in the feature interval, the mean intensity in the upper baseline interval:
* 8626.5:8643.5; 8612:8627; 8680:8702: 0.9 A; 11.2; 10.6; 10.9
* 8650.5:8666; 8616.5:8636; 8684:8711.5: 1.2 A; 10.9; 10.1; 11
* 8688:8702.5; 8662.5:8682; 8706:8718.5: -1.3 A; 9.9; 11.3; 10.7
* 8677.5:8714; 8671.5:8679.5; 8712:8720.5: 0.2 A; 10.5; 10.8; 11.2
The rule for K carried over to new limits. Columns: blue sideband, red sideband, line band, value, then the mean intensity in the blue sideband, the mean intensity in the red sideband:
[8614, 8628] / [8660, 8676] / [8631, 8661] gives -1.44 A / 11.4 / 9.49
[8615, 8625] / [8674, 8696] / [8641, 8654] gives -0.67 A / 11.5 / 10.8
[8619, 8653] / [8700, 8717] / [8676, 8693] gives 0.23 A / 11.2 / 10.8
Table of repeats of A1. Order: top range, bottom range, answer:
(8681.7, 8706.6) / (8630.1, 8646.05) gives 1.06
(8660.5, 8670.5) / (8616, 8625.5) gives 0.79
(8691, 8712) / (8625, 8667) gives 1.05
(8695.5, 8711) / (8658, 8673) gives 1.17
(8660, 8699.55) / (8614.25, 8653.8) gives 0.93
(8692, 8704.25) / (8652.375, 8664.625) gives 1.16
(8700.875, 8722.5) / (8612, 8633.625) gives 1.03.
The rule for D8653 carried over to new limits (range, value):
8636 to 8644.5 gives 11.1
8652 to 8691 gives 10.2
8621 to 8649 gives 10.9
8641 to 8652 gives 11.7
